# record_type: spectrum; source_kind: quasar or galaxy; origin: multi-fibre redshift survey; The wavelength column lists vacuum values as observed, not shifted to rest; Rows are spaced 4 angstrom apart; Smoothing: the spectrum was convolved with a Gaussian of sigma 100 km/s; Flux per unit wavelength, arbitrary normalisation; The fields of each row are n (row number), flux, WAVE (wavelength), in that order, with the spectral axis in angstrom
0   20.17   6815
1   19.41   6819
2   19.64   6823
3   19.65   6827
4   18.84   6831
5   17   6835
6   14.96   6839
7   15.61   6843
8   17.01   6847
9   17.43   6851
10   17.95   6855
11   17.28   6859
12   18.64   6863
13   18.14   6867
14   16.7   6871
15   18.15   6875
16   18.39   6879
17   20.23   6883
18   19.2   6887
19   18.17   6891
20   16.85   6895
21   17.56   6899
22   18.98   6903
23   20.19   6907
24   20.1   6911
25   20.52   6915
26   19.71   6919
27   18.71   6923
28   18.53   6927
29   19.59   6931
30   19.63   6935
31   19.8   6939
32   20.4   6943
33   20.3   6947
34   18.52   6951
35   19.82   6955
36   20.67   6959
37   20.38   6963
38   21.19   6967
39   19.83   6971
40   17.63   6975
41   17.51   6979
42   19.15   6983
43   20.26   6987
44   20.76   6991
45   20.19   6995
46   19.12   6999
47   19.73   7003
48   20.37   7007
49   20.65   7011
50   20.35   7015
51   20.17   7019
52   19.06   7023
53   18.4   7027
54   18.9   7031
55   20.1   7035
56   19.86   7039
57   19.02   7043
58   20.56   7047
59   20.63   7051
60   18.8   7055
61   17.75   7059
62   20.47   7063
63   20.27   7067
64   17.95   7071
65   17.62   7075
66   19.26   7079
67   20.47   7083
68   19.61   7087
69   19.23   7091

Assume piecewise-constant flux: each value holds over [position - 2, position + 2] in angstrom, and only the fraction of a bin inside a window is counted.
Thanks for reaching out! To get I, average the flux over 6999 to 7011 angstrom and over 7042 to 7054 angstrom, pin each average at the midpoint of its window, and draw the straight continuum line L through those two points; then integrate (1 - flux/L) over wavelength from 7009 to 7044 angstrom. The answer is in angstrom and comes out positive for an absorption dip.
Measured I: 0.69 angstrom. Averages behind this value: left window 20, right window 20.1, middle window 19.6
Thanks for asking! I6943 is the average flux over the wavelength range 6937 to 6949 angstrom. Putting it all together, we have 20.2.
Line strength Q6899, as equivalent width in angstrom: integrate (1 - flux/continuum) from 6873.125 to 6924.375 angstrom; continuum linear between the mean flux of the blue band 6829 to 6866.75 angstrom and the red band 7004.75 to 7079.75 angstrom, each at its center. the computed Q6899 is -3.3 angstrom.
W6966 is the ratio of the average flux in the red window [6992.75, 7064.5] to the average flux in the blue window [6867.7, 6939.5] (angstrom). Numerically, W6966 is 1.04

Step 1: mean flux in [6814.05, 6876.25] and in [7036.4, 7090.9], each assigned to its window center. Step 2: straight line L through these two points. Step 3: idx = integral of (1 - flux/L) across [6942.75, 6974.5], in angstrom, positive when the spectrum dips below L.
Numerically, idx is -2.3 angstrom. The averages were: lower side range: 17.9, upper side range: 19.4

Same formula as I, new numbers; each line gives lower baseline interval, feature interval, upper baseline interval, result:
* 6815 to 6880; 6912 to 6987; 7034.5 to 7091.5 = -3.9 angstrom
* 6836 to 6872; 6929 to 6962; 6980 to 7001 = -1.7 angstrom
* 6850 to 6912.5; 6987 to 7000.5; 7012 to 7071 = -0.6 angstrom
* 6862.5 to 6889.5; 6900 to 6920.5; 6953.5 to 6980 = -0.9 angstrom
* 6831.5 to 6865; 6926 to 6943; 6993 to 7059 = -1.1 angstrom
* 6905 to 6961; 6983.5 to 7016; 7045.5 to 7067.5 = -0.7 angstrom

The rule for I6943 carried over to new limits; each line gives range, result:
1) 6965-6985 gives 19.1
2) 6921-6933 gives 18.9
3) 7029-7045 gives 19.5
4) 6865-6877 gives 17.7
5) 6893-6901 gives 17.2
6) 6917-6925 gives 19.2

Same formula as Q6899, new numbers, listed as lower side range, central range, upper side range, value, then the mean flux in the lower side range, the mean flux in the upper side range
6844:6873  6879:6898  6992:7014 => -0.5 angstrom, 17.5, 20.1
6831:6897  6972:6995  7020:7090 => -0.6 angstrom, 17.6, 19.3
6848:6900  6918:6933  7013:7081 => -0.5 angstrom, 18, 19.4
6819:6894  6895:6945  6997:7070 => -2.1 angstrom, 18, 19.7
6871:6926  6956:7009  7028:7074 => -1.6 angstrom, 18.9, 19.4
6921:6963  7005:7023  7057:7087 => -0.8 angstrom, 19.6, 19.1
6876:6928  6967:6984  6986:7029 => 0.7 angstrom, 19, 19.9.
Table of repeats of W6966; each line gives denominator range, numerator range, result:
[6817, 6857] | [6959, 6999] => 1.11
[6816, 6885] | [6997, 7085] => 1.09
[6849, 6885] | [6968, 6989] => 1.05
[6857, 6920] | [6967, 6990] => 1.03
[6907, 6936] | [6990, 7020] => 1.03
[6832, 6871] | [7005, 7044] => 1.15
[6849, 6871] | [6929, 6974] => 1.12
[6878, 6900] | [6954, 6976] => 1.09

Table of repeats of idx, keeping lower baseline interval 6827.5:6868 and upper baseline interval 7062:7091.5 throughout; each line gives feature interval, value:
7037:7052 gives -0.7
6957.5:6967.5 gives -1.3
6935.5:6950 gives -1.5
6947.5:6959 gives -0.8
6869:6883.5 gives -0.5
